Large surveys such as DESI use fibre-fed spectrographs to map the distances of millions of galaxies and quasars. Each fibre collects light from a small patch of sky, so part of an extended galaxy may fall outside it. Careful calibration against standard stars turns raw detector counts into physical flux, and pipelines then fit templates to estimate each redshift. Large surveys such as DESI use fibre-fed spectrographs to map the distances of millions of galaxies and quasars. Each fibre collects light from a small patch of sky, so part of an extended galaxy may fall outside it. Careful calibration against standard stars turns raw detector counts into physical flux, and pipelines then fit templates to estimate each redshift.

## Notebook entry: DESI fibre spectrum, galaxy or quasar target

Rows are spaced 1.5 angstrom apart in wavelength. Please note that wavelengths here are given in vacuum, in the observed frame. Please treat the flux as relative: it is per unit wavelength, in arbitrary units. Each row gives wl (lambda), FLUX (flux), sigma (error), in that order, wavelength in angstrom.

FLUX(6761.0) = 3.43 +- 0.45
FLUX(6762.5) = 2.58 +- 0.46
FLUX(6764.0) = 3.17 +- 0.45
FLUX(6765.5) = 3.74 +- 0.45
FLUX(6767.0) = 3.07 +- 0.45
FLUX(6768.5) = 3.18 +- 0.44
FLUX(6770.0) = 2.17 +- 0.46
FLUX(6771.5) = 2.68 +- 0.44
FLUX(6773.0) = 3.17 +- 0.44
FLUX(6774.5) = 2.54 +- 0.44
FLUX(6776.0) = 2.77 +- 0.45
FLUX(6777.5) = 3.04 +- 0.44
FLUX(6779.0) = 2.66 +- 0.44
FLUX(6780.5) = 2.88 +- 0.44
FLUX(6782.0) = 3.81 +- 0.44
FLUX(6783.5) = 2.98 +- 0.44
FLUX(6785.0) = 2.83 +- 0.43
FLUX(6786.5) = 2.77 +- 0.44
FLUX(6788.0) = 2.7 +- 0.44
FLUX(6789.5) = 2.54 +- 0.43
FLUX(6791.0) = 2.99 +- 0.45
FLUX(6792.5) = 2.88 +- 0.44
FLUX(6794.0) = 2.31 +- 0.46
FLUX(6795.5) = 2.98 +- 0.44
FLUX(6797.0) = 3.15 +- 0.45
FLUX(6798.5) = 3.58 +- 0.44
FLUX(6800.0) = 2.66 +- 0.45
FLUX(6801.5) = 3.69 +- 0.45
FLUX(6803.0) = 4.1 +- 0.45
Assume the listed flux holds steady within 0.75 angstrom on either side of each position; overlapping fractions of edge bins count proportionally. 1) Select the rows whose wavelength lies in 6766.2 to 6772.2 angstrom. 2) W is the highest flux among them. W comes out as 3.18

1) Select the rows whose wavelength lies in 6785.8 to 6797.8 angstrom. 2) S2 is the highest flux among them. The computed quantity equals 3.15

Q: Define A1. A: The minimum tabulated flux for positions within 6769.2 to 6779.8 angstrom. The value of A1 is 2.17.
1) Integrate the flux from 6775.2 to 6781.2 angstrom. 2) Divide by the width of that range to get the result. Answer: 2.83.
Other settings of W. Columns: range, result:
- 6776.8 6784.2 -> 3.81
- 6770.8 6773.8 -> 3.17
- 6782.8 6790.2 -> 2.98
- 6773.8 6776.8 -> 2.77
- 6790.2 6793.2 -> 2.99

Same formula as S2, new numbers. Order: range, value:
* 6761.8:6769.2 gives 3.74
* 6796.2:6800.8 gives 3.58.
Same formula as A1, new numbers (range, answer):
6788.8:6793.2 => 2.54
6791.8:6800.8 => 2.31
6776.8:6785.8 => 2.66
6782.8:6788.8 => 2.7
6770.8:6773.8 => 2.68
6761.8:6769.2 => 2.58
